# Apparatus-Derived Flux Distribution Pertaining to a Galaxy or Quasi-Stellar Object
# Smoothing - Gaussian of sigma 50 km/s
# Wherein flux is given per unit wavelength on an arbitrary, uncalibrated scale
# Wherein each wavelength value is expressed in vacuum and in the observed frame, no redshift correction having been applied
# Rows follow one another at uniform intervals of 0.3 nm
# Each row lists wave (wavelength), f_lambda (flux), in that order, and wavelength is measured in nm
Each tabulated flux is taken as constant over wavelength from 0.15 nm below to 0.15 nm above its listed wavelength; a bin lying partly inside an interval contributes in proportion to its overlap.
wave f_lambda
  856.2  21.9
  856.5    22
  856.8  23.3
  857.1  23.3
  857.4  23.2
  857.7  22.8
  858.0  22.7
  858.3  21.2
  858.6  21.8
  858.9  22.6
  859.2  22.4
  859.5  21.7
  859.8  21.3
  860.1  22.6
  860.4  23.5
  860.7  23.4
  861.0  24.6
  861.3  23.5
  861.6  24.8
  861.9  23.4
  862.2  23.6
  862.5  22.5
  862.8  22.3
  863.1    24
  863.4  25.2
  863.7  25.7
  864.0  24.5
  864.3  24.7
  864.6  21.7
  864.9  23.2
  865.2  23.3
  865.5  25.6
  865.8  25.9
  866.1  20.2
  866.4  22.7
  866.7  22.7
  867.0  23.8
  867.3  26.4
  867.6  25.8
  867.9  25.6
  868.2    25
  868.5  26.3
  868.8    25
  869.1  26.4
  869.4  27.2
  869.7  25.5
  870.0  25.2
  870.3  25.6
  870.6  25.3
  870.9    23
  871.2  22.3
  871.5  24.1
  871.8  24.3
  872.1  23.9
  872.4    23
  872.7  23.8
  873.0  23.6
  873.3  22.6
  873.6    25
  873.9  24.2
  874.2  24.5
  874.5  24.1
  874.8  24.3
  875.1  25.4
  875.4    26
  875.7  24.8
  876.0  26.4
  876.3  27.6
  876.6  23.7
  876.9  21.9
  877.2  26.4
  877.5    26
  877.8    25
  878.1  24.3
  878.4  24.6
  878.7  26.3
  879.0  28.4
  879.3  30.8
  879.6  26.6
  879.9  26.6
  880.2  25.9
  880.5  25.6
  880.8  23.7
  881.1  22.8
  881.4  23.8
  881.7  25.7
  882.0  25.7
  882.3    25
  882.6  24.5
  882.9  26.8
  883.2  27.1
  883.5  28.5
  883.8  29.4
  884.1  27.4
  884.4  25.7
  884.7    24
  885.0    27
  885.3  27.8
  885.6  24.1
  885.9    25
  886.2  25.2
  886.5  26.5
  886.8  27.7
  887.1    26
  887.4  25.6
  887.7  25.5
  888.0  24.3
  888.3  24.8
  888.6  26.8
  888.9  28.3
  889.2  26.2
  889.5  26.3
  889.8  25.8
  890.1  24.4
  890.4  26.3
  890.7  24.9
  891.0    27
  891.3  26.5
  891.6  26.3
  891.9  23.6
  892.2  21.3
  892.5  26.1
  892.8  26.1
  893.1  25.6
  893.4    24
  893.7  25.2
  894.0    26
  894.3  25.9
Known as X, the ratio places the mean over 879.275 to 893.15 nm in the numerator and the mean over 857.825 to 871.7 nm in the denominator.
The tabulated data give 1.1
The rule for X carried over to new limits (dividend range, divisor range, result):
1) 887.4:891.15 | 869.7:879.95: 1.04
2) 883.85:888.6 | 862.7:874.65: 1.06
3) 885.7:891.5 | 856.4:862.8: 1.13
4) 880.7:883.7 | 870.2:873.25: 1.07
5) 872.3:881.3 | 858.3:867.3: 1.08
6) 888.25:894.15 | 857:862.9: 1.12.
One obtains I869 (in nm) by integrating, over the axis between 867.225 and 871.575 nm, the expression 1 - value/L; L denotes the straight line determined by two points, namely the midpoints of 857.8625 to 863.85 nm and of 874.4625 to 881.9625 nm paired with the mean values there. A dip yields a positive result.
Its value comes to -0.17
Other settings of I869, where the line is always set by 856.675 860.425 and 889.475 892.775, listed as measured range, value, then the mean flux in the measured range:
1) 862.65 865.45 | -0.119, 23.9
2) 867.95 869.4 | -0.154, 25.8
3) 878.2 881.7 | -0.224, 25.9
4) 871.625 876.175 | -0.116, 24.4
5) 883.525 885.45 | -0.176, 27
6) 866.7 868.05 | -0.109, 25.1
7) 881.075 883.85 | -0.157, 25.9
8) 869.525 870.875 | -0.100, 25.2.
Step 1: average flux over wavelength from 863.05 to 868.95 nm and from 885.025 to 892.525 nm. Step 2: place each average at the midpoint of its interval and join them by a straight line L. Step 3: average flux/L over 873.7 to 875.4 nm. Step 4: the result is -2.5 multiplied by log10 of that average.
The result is 0.01 mag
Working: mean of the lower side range 24.4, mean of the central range 24.6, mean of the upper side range 25.7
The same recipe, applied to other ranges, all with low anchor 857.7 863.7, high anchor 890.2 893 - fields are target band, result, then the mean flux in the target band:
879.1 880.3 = -0.13 mag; 27.6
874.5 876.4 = -0.06 mag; 25.6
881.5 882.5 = -0.03 mag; 25.3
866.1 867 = 0.05 mag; 22.5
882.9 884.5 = -0.12 mag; 27.6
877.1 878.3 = -0.05 mag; 25.4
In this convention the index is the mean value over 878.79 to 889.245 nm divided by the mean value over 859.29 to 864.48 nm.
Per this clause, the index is 1.11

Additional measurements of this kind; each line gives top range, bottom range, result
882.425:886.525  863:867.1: 1.11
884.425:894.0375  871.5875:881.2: 1.02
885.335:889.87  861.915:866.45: 1.09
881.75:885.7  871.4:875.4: 1.09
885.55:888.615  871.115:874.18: 1.08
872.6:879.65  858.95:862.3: 1.09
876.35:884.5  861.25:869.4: 1.07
